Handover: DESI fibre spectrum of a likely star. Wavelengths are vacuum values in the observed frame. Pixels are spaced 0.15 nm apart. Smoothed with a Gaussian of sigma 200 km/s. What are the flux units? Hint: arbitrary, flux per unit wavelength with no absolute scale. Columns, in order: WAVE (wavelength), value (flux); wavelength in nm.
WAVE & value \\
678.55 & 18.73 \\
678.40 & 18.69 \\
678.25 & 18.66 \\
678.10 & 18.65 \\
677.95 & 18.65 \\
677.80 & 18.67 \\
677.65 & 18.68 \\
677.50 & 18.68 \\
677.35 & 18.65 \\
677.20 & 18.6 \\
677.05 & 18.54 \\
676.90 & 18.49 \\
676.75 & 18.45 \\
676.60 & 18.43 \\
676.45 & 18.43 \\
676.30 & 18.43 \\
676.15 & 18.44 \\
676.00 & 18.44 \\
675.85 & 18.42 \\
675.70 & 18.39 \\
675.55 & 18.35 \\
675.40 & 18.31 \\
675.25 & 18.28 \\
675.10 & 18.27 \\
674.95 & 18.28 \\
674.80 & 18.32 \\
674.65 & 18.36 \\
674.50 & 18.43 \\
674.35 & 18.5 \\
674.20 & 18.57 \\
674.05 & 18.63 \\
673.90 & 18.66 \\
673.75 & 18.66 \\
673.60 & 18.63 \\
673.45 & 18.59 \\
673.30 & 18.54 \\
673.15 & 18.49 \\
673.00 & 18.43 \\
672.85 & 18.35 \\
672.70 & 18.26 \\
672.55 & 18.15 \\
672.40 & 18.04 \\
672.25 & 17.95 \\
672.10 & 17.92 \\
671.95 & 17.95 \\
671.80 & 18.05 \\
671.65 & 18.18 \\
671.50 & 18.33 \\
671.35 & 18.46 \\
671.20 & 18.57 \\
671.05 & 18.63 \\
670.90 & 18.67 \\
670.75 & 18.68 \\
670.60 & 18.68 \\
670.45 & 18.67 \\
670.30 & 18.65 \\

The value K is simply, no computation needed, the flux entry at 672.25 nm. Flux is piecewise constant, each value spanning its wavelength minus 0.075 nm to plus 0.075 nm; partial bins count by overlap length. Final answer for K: 17.95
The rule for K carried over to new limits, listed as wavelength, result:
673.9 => 18.66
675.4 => 18.31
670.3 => 18.65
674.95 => 18.28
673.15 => 18.49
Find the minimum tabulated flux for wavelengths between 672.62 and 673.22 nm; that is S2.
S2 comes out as 18.26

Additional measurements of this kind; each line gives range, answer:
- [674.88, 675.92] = 18.27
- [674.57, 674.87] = 18.32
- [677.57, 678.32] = 18.65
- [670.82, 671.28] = 18.57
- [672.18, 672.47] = 17.95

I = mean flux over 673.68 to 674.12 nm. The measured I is 18.7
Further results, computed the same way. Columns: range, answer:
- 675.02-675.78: 18.3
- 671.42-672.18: 18.1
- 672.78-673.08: 18.4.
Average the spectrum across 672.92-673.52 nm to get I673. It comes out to 18.5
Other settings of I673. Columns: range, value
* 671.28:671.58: 18.4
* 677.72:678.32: 18.7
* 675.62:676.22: 18.4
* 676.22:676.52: 18.4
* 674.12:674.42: 18.5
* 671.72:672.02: 18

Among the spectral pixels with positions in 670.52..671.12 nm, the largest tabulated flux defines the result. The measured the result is 18.68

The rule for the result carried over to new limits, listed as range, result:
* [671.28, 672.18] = 18.46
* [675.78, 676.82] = 18.45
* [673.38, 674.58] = 18.66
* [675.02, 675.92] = 18.42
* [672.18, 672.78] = 18.26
